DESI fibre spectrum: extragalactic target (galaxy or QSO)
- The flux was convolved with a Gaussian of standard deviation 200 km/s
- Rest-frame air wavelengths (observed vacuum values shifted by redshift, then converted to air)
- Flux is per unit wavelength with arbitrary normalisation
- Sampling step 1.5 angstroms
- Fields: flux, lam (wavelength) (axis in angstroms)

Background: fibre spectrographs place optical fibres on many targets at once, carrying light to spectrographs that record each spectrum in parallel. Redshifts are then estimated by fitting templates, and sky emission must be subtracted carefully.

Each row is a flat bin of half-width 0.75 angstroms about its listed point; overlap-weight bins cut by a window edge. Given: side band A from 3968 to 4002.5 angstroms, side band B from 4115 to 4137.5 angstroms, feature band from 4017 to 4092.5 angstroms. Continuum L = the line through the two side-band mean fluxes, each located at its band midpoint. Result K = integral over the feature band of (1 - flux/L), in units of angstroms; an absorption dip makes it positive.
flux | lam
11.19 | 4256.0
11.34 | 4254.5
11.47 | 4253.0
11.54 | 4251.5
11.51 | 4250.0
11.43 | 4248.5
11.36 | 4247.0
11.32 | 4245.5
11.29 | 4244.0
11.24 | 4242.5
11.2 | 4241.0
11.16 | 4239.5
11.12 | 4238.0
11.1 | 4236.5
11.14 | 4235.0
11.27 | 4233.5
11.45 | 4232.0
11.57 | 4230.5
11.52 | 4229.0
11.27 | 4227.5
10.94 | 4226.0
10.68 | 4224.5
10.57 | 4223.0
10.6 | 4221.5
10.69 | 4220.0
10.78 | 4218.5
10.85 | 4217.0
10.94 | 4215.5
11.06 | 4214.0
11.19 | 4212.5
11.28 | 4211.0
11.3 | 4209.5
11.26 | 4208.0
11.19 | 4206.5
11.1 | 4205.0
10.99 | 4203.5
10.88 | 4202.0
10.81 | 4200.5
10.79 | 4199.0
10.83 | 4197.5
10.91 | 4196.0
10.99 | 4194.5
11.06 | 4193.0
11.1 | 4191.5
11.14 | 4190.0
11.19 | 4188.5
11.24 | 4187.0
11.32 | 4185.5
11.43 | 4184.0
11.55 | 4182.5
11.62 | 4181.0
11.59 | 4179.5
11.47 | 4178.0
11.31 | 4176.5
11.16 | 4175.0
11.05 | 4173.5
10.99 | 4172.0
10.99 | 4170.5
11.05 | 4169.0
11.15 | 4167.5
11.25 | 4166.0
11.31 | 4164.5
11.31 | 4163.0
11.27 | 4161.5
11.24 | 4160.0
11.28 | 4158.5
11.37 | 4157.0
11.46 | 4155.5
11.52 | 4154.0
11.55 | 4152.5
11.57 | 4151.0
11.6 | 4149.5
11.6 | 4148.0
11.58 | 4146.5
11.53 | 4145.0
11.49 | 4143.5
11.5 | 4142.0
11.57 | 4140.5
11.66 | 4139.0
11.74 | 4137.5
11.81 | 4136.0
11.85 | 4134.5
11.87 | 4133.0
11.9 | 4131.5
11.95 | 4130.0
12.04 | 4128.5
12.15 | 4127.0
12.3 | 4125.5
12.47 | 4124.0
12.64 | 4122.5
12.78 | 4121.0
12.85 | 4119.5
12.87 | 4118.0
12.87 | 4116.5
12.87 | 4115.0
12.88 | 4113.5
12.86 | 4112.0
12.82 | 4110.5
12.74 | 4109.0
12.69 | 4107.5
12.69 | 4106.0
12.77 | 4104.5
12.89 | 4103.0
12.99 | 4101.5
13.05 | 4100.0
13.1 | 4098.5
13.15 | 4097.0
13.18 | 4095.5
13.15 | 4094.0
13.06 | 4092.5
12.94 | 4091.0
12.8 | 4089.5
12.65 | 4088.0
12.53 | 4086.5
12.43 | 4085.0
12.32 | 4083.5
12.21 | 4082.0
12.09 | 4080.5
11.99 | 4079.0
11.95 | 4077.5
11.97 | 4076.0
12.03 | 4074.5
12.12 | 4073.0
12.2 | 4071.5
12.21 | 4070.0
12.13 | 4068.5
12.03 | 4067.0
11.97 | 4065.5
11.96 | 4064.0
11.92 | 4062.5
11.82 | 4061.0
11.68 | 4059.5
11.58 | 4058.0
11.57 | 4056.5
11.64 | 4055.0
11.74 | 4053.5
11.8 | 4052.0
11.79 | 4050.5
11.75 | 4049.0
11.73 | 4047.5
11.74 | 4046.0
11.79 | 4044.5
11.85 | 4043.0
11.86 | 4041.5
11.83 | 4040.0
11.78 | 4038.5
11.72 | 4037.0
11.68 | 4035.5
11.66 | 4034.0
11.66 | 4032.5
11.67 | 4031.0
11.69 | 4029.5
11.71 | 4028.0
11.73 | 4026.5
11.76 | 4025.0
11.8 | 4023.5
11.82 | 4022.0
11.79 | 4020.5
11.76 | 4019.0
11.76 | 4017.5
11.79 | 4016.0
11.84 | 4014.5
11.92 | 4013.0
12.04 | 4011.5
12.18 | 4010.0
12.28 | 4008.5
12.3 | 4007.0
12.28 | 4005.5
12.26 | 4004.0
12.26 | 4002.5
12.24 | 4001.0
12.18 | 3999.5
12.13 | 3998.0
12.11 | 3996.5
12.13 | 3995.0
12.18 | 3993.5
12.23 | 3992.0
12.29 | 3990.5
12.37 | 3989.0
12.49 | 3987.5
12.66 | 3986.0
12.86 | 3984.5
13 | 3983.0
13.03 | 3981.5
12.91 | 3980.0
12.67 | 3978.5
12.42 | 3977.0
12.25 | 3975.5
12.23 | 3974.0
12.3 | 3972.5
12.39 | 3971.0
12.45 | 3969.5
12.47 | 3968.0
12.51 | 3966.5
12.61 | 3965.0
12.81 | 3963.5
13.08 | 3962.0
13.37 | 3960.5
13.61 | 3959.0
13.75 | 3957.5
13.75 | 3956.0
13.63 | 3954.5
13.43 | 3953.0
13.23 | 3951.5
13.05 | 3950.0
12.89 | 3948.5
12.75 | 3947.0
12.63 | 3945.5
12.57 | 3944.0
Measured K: 2.6 angstroms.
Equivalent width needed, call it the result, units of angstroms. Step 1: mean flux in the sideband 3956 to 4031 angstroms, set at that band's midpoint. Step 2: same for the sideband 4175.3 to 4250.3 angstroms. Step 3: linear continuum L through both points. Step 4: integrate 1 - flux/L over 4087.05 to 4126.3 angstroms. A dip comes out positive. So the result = -3.73 angstroms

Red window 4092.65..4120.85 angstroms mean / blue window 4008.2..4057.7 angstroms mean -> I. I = 1.10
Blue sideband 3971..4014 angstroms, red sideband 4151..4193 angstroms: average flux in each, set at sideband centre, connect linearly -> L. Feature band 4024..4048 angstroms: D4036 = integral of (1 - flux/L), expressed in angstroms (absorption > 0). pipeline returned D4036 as 0.7 angstroms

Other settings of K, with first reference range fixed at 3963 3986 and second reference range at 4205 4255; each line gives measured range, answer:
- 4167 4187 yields 0.3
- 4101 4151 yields -2.1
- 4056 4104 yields -1.5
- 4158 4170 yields 0.3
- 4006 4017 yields 0.3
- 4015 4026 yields 0.5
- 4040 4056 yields 0.5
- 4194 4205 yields 0.4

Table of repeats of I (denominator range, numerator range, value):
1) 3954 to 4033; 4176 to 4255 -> 0.90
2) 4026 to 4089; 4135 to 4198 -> 0.95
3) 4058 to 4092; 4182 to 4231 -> 0.91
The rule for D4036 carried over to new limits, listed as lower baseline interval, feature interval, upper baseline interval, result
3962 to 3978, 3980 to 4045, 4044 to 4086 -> 0.9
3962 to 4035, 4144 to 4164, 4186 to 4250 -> -0.1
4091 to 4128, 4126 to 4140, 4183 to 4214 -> 0.5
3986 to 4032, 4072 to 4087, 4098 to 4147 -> 0.1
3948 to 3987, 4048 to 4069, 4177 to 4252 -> 0.8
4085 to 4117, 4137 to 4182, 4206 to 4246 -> 2.5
